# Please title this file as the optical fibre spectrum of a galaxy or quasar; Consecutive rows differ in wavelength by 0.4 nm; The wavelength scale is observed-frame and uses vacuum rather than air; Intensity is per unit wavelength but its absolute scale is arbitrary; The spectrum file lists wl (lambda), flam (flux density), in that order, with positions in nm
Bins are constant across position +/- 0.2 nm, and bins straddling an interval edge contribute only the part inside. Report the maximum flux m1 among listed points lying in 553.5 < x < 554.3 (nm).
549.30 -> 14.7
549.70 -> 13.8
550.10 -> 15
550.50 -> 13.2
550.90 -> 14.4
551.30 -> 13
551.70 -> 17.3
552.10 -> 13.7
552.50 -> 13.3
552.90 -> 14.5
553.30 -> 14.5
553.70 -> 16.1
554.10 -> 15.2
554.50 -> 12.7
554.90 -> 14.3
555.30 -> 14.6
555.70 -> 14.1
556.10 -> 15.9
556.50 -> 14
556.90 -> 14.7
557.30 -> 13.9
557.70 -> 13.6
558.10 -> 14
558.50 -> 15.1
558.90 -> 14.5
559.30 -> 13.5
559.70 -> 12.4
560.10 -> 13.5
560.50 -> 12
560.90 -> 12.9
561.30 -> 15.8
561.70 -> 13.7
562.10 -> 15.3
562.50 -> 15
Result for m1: 16.1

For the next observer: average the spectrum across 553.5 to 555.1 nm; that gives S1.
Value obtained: 14.6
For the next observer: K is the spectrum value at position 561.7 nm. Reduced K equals 13.7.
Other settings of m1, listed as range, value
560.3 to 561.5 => 15.8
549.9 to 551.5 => 15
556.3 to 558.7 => 15.1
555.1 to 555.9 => 14.6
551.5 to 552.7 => 17.3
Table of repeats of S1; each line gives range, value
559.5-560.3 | 12.9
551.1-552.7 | 14.3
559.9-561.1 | 12.8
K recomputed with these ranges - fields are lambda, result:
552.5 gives 13.3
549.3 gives 14.7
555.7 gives 14.1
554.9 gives 14.3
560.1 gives 13.5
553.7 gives 16.1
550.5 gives 13.2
